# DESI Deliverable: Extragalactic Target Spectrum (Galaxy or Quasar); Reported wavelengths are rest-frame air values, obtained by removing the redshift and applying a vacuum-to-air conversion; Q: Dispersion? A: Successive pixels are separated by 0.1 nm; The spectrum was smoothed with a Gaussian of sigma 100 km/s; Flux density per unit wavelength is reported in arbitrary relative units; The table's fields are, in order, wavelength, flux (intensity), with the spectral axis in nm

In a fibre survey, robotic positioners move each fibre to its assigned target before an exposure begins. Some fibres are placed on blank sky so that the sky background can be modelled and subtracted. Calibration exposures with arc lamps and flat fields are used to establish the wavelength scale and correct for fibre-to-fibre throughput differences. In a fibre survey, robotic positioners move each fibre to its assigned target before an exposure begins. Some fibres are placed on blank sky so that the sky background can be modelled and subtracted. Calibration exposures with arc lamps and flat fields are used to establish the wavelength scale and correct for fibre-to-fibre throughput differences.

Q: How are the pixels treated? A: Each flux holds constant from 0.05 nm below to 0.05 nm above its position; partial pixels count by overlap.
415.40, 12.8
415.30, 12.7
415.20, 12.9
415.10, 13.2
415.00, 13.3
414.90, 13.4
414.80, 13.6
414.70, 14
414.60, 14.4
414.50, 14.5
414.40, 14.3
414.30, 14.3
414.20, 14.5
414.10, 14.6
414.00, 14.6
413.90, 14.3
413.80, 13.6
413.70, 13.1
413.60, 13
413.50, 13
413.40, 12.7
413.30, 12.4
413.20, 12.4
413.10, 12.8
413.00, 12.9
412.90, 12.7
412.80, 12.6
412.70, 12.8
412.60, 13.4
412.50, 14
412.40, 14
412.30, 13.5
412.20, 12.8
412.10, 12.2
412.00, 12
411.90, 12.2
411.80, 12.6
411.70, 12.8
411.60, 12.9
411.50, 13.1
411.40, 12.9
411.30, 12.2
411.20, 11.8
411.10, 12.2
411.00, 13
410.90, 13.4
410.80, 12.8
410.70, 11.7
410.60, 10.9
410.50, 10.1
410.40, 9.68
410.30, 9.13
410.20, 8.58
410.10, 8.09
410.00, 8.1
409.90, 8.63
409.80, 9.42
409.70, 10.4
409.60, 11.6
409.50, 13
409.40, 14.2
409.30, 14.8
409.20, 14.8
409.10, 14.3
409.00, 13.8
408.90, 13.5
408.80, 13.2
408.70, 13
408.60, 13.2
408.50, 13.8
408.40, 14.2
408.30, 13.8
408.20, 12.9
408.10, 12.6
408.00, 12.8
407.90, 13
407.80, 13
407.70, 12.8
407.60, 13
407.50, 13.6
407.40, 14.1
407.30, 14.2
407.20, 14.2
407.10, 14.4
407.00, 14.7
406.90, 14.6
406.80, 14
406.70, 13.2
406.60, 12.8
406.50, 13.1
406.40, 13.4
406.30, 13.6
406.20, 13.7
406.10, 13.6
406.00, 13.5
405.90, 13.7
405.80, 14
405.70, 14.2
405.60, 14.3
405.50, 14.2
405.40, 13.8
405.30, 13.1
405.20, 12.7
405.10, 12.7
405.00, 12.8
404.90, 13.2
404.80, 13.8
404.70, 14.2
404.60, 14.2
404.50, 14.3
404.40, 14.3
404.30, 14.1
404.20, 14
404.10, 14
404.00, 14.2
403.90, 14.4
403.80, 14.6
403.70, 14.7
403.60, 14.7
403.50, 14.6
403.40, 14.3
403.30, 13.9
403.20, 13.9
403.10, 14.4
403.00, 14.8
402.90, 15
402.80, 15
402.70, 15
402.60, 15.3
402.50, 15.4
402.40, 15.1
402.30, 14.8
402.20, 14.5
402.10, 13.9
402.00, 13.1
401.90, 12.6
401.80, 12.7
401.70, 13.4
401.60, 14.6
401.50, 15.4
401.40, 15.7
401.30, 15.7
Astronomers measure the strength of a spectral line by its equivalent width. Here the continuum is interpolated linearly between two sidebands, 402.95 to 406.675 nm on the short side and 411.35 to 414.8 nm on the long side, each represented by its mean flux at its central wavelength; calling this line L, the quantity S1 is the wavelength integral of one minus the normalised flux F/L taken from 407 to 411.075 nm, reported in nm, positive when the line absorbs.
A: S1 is 0.35 nm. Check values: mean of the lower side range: 13.9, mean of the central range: 12.4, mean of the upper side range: 13.3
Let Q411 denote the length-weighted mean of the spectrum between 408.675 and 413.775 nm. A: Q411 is 12.3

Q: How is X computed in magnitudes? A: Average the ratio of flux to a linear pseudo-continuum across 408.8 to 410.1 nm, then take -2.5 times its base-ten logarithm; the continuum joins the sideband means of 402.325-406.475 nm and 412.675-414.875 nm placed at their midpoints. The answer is 0.14 mag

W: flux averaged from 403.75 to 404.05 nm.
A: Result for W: 14.4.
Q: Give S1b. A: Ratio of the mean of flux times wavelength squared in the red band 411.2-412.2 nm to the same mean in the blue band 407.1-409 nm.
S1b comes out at 0.9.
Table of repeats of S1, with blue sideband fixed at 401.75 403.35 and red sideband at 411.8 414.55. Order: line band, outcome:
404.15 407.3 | 0.06 nm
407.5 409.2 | 0.05 nm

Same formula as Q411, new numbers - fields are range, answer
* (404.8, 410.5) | 12.9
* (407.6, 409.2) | 13.4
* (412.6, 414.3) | 13.3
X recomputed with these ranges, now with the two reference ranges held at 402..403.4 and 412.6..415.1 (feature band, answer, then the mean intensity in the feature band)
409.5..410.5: 0.41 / 9.52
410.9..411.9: 0.09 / 12.6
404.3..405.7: 0.05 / 13.7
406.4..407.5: 0.02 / 13.9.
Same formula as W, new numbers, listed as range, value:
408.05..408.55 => 13.5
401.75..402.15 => 13.1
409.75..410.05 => 8.72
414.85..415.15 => 13.3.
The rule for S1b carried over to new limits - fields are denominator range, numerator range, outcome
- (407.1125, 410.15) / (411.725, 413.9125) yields 1.03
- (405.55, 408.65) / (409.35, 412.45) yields 0.87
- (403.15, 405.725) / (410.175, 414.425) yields 0.94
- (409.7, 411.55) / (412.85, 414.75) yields 1.27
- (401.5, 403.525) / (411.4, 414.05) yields 0.95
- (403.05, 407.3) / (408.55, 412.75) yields 0.90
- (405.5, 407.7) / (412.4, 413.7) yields 0.97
